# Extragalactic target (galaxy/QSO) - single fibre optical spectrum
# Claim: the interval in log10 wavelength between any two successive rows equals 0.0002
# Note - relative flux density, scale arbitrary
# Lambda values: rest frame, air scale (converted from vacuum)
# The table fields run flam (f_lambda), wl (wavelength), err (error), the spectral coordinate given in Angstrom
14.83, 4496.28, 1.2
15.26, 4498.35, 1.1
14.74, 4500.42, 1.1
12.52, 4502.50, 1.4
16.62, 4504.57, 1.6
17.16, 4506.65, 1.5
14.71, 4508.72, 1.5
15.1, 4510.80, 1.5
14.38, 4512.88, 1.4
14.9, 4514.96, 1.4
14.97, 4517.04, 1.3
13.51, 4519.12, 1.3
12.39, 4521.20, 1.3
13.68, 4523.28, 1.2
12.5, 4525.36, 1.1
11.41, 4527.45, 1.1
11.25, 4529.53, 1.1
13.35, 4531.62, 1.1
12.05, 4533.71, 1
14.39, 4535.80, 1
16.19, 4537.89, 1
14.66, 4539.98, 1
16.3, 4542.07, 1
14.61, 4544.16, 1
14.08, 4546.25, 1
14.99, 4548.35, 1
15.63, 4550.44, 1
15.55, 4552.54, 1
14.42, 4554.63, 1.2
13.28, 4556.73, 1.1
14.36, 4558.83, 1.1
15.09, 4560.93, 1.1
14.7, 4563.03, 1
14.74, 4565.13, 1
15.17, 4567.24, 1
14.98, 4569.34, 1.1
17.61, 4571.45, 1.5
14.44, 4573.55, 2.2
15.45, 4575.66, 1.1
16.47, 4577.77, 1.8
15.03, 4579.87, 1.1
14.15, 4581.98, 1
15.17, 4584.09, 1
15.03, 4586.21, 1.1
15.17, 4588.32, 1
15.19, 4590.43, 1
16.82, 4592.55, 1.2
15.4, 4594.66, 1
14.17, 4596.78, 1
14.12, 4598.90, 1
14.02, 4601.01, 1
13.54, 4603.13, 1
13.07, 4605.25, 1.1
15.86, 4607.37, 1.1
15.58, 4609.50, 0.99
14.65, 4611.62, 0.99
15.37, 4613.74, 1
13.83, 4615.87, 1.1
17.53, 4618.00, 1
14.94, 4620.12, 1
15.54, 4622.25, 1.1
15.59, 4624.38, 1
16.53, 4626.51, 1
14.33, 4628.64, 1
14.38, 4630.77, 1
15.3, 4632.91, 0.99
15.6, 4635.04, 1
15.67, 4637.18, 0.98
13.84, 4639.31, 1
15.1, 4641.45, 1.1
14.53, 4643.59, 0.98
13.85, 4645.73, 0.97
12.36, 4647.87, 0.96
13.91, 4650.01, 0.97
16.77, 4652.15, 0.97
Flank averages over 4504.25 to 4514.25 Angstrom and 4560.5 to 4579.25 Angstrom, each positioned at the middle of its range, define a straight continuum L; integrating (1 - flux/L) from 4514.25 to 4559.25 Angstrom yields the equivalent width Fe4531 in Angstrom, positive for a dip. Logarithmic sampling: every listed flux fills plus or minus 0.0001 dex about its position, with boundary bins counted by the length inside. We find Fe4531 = 4.2 Angstrom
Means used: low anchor 15.5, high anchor 15.4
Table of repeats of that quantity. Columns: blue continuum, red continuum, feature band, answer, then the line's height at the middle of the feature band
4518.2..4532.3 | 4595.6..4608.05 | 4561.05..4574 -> -1.8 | 13.4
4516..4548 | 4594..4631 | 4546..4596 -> -2.9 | 14.3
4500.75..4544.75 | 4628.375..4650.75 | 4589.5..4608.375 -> -0.5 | 14.3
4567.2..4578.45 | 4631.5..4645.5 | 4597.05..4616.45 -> 1.1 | 15.3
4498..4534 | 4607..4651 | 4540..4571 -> -1.3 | 14.3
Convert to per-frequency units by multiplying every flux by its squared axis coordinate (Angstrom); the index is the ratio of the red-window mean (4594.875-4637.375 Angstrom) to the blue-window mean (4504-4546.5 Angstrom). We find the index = 1.10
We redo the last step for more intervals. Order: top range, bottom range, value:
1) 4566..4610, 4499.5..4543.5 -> 1.10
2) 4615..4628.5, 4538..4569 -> 1.08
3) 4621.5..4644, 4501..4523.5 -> 1.10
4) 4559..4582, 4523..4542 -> 1.16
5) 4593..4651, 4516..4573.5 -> 1.07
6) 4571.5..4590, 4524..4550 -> 1.12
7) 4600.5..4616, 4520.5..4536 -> 1.20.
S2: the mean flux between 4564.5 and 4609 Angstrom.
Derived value 15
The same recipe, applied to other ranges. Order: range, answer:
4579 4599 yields 15.1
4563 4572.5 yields 15.5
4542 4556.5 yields 14.9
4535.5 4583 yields 15.1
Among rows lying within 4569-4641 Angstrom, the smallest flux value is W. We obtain 13.07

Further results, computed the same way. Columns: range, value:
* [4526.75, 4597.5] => 11.25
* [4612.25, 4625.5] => 13.83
